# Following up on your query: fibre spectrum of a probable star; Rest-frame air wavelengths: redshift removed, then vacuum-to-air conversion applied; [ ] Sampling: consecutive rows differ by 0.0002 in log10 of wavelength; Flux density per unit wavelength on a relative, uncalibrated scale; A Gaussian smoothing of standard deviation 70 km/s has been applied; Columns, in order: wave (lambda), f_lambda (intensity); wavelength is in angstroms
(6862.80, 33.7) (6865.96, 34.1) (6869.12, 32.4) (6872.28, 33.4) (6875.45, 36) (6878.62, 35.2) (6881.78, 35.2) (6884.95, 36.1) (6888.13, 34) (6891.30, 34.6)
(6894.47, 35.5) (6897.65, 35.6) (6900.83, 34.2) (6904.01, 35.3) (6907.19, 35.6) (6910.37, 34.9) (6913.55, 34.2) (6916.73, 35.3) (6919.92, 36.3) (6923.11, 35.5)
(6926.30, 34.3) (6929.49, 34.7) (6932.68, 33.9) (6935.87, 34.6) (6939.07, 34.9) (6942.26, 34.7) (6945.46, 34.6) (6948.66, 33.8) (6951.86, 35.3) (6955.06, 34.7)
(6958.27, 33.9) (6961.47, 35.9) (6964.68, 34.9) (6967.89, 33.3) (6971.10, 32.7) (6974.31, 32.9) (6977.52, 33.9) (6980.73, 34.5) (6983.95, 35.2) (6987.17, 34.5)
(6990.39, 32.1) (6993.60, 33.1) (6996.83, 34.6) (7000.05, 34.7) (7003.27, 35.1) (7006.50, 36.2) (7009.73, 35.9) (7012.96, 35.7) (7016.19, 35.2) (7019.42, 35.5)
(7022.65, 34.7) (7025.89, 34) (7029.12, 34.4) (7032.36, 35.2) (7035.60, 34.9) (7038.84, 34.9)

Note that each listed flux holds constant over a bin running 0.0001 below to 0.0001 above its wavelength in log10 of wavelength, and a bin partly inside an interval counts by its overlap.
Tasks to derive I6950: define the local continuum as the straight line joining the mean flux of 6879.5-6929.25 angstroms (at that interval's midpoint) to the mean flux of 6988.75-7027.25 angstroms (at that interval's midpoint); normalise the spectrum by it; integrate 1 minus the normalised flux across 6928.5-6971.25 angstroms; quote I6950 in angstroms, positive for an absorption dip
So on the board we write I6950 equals 0.6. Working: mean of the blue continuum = 35.1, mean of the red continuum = 34.7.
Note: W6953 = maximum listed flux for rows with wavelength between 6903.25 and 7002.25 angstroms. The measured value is 36.3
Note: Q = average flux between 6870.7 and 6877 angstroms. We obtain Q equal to 34.7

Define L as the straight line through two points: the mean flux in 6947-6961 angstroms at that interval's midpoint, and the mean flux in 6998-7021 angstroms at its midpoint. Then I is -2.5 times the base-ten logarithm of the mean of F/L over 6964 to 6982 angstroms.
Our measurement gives 0.039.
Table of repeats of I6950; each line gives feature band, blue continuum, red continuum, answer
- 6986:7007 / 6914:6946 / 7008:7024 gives 0.6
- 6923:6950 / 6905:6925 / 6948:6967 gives 0.4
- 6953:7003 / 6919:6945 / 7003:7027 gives 1.4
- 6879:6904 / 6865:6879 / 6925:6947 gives -0.6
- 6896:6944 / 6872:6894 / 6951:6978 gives -0.4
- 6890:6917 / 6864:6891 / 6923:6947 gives -0.3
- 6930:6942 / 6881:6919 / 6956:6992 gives 0.0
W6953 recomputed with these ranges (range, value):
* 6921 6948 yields 35.5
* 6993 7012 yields 36.2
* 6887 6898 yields 35.6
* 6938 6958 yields 35.3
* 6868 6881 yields 36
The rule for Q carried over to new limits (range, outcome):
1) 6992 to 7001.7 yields 34.1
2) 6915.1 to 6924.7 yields 35.7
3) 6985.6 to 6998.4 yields 33.6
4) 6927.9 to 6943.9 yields 34.6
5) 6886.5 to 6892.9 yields 34.3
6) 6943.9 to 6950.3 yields 34.2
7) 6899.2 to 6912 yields 35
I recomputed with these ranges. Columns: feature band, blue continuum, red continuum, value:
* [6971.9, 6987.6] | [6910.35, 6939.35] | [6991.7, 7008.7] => 0.02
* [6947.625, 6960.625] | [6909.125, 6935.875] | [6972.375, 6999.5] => -0.01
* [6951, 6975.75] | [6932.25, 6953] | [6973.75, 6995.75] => 0.00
